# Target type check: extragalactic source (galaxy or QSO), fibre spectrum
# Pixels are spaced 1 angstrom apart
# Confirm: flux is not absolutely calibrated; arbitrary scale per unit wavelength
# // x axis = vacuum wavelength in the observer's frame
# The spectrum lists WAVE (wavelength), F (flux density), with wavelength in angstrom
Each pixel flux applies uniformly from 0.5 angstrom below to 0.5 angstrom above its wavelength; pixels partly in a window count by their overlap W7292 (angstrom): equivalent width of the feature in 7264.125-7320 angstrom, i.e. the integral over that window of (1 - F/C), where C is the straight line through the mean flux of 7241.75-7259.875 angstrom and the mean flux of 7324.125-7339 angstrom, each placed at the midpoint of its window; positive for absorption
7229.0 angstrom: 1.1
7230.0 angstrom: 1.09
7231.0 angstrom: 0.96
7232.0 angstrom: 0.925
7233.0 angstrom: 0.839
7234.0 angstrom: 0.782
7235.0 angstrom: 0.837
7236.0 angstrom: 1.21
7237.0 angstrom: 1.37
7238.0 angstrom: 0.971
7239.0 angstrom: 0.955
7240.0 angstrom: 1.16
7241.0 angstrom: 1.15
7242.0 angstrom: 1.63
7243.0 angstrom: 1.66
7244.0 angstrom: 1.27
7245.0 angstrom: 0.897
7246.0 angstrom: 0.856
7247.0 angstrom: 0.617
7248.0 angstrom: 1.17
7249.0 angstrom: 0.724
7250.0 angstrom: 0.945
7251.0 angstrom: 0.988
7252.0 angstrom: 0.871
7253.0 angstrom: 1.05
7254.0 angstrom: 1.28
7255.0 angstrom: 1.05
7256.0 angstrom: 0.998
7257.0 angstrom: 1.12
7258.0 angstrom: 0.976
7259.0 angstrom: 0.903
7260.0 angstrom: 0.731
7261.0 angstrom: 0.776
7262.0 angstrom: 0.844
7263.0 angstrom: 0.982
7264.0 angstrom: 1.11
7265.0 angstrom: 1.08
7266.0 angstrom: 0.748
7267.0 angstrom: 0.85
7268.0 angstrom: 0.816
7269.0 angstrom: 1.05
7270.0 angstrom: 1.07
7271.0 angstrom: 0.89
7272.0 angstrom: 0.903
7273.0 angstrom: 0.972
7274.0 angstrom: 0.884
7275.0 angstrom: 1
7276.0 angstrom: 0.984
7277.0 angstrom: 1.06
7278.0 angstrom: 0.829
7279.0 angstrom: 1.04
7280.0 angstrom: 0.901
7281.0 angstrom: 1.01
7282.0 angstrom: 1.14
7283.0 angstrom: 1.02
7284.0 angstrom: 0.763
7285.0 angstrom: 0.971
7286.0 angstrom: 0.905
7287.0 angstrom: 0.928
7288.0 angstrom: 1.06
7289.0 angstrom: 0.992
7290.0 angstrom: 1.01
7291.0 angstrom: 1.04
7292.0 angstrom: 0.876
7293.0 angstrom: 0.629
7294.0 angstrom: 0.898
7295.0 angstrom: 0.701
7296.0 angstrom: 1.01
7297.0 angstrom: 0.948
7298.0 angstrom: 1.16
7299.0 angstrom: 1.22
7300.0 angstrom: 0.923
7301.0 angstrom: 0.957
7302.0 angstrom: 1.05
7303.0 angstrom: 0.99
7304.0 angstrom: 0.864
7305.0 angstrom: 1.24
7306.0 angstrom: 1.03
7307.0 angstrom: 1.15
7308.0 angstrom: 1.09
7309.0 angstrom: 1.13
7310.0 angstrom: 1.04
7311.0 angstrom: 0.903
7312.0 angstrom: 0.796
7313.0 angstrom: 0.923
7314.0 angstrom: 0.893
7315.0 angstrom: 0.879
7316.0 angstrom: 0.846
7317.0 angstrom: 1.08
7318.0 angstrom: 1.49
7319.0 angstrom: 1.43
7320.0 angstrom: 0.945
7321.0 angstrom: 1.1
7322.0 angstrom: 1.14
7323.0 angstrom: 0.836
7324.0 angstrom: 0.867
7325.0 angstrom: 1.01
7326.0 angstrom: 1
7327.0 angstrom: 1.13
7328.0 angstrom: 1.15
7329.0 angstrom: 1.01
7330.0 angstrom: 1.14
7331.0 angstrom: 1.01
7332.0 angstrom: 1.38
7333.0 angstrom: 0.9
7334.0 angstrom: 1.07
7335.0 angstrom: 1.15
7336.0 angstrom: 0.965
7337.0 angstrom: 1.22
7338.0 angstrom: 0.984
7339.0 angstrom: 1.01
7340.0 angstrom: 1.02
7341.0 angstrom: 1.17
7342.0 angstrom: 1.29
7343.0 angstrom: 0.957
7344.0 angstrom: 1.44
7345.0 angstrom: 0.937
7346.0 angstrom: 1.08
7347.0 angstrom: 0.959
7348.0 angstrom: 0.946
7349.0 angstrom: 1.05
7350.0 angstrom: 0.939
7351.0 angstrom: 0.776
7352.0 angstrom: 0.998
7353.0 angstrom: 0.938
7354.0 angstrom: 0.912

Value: 3.9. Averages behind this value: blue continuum 1.04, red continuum 1.07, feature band 0.983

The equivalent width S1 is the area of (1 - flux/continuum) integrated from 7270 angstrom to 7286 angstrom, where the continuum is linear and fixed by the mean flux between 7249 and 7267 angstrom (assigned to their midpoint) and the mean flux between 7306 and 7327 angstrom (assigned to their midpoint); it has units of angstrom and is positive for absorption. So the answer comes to 0.37 angstrom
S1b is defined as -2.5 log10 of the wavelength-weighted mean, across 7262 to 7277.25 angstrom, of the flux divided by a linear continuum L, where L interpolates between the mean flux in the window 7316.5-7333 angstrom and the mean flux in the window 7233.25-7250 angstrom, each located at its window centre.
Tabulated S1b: 0.135 mag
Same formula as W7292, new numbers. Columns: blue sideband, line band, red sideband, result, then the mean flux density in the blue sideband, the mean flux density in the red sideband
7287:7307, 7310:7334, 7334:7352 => -0.4 angstrom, 0.982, 1.05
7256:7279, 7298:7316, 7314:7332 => 0.4 angstrom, 0.939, 1.07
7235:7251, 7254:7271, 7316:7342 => 2.2 angstrom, 1.09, 1.09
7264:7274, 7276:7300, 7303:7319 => 0.5 angstrom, 0.938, 1.04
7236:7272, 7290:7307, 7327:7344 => 1.4 angstrom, 1.02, 1.1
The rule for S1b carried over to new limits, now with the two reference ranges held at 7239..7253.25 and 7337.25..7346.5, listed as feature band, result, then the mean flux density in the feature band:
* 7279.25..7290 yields 0.115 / 0.973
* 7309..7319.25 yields 0.071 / 1.02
